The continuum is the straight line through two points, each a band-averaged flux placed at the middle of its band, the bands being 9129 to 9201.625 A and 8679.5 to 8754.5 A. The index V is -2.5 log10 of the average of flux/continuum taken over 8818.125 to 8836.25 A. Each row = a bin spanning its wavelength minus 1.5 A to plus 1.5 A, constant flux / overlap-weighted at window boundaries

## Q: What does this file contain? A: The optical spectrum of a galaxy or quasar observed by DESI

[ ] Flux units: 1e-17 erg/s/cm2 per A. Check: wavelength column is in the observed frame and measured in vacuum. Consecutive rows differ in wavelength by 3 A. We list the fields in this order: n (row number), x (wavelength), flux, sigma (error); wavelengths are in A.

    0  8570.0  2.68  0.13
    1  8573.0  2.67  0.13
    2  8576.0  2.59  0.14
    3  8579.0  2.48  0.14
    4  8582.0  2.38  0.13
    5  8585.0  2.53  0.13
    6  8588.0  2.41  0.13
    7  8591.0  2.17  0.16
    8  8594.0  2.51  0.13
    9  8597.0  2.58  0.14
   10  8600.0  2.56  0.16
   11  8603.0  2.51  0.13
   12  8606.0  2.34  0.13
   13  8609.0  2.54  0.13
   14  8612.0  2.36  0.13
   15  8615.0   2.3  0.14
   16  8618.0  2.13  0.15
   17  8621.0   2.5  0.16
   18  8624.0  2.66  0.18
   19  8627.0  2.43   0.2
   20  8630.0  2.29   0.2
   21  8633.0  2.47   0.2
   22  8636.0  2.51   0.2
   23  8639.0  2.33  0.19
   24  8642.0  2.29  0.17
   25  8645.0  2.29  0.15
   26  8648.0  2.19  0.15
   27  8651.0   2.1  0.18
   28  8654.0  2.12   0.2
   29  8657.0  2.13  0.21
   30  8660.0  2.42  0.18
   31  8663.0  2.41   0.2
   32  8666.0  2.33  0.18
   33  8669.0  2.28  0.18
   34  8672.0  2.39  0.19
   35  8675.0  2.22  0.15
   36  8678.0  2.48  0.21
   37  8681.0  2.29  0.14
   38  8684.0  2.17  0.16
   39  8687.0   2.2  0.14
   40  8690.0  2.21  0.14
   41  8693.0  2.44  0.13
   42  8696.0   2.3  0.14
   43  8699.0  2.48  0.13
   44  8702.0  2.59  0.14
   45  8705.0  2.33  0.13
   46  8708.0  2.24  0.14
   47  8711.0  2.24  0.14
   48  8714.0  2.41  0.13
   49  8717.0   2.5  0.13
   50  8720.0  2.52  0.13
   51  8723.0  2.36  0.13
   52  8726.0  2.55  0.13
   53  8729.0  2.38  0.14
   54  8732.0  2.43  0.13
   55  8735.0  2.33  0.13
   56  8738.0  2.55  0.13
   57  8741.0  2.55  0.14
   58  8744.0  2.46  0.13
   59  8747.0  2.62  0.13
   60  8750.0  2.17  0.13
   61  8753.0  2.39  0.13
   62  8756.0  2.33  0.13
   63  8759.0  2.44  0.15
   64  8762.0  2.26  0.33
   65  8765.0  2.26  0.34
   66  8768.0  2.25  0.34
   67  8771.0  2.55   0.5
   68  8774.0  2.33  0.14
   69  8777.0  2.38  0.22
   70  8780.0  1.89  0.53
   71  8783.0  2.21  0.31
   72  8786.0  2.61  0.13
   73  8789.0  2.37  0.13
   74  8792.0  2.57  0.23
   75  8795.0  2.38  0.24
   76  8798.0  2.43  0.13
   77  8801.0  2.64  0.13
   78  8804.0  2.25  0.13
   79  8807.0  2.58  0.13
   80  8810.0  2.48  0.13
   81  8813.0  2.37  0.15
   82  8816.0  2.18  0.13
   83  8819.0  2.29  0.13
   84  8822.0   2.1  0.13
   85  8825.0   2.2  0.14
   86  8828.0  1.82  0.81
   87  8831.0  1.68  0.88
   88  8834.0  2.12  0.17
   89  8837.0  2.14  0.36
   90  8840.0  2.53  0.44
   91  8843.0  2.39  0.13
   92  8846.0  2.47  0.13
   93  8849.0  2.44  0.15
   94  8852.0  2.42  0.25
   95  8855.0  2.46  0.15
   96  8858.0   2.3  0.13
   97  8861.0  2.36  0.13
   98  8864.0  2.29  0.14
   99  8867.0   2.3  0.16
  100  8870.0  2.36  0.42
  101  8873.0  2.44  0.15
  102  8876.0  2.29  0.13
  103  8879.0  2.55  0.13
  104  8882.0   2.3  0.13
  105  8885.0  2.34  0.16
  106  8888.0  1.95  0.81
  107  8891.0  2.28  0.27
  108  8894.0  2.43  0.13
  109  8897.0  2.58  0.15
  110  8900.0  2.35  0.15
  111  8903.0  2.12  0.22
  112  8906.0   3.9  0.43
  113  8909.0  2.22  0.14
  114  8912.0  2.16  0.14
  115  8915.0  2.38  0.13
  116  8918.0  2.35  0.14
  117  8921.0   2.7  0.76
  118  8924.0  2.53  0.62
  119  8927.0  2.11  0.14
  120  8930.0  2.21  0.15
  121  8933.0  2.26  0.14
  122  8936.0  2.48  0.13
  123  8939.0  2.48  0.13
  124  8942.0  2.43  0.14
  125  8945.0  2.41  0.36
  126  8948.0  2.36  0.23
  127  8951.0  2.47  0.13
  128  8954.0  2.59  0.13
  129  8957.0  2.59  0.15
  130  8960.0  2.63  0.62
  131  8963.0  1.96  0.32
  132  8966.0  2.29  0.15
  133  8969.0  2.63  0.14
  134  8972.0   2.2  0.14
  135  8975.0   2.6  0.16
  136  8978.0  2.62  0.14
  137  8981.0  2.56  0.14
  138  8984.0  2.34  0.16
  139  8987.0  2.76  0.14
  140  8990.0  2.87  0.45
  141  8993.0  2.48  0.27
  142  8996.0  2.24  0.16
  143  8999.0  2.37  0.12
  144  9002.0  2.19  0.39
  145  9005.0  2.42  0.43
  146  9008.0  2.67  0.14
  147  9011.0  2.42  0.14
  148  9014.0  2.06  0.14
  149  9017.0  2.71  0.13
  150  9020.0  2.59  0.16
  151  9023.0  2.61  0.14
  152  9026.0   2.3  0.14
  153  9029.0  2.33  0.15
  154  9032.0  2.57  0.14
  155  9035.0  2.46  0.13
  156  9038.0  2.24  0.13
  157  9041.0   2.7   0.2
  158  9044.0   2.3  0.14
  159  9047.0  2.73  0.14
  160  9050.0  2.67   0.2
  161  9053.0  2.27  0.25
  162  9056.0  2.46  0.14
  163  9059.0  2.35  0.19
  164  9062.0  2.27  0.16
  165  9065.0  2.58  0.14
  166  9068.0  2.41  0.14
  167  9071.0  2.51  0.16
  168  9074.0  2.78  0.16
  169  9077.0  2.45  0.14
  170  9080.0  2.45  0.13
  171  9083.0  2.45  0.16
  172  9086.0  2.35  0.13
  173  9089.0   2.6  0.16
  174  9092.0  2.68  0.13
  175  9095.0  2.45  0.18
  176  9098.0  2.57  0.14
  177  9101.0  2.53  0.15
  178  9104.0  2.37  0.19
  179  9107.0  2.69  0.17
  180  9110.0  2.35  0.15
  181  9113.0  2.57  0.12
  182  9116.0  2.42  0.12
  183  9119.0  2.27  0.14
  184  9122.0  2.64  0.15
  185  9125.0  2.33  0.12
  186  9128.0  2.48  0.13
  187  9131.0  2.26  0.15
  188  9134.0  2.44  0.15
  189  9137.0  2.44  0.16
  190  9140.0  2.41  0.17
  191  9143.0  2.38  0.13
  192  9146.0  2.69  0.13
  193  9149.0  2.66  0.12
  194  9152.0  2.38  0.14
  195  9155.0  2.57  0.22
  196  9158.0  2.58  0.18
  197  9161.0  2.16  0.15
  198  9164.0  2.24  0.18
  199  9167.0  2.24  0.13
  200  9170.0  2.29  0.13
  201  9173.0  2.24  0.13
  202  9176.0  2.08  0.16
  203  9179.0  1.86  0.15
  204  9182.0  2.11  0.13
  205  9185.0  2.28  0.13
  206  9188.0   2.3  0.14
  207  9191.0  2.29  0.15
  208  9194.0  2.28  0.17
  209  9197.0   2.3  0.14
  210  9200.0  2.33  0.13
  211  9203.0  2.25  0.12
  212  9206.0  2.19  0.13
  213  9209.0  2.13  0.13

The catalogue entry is 0.17 mag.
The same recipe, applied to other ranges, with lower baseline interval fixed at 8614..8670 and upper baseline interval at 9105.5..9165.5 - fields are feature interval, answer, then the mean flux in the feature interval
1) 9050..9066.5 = 0.008 mag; 2.41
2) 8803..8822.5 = 0.015 mag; 2.33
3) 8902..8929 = -0.047 mag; 2.5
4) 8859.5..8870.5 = 0.026 mag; 2.32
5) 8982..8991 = -0.098 mag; 2.64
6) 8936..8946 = -0.021 mag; 2.45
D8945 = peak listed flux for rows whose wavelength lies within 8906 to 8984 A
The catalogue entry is 3.9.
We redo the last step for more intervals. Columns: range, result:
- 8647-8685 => 2.48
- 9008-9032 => 2.71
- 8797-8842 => 2.64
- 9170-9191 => 2.3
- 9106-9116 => 2.69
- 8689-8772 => 2.62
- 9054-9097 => 2.78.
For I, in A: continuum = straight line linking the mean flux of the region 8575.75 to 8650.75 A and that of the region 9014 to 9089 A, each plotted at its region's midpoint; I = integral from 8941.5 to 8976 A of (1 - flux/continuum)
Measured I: 0.5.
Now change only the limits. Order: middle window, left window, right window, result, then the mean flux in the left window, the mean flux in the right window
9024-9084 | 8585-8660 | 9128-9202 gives -3.3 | 2.37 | 2.33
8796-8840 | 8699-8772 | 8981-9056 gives 3.2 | 2.41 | 2.47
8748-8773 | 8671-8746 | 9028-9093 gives 0.7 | 2.39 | 2.48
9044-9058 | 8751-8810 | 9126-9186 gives -0.9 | 2.38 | 2.34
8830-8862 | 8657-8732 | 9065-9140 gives 1.3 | 2.36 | 2.48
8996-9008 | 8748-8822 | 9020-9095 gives 0.5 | 2.36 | 2.48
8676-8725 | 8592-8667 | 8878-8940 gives 0.4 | 2.37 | 2.41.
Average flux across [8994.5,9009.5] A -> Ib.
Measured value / 2.38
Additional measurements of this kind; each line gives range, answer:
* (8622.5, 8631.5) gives 2.46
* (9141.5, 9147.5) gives 2.54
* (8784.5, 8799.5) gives 2.47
